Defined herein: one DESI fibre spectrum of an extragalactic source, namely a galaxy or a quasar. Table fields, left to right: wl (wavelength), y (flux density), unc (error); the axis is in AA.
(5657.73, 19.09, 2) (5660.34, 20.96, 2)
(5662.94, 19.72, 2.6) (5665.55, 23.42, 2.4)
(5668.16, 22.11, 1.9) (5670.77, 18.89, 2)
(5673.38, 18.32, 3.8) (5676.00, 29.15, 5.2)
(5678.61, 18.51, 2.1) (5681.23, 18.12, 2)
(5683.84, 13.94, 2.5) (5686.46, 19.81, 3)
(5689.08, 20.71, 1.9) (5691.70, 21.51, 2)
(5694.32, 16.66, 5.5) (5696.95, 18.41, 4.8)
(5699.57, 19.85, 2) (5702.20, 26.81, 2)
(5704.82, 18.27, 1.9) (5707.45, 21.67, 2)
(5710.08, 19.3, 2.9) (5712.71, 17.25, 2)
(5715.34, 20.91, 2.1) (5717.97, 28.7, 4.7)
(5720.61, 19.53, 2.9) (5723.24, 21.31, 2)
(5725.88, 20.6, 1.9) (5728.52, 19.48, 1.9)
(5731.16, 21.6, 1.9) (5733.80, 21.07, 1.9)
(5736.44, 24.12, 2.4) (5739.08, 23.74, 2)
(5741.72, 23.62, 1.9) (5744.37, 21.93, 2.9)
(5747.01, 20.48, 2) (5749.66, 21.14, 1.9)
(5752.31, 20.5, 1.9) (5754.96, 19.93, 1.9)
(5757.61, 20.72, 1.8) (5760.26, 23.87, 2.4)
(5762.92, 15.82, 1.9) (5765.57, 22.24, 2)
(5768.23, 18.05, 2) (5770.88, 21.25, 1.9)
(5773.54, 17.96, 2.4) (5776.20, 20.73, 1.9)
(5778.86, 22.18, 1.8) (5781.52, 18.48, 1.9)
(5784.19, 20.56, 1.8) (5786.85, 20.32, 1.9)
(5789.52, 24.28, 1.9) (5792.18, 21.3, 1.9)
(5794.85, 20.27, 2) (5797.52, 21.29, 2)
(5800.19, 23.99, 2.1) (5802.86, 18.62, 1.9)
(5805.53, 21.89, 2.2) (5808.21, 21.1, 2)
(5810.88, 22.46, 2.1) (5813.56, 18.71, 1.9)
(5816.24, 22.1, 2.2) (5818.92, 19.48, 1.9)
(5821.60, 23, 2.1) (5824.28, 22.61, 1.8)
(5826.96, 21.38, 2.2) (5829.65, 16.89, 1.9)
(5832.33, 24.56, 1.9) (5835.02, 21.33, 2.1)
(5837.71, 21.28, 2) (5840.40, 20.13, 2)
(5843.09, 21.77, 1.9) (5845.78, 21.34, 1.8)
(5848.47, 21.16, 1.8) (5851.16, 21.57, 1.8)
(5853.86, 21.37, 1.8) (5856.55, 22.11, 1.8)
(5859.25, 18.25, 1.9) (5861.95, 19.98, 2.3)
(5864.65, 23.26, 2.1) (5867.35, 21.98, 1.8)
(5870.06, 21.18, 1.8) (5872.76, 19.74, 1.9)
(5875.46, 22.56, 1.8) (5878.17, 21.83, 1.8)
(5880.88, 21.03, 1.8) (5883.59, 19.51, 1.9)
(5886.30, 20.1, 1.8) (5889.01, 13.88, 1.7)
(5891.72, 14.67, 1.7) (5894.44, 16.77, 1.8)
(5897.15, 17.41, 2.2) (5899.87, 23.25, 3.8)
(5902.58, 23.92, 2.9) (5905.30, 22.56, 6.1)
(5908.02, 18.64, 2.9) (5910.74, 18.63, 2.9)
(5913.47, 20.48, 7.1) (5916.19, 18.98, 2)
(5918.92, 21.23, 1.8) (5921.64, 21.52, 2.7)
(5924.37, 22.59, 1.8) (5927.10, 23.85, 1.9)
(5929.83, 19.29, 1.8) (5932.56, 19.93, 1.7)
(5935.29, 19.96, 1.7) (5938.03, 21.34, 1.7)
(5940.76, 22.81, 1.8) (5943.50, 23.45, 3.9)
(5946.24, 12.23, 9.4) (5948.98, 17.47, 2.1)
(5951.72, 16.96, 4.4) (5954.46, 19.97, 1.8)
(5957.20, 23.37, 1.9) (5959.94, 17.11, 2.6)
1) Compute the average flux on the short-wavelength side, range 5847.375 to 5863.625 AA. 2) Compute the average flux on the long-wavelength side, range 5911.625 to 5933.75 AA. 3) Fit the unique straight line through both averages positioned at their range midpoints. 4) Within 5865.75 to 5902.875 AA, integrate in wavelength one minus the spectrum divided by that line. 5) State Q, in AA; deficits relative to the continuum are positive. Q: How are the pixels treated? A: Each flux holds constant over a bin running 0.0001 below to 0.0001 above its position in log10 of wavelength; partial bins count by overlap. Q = 1.96 AA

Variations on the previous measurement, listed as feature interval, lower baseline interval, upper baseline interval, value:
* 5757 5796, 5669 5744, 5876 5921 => -0.3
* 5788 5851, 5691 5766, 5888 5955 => -2.9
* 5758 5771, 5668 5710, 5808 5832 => 0.3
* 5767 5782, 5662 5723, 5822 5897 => 0.5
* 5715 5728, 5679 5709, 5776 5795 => -1.4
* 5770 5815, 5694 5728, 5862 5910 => -0.9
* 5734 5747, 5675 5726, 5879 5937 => -1.6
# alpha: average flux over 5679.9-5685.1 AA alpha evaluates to 16.1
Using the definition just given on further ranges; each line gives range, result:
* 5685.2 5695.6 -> 19.7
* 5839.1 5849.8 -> 21.1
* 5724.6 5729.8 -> 20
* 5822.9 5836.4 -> 21.4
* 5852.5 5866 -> 21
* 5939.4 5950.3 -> 19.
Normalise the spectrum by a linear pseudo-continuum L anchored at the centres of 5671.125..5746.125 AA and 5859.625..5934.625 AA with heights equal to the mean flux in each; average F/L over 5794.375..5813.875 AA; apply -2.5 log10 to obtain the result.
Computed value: -0.032 mag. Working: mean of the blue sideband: 20.9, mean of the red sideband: 20.3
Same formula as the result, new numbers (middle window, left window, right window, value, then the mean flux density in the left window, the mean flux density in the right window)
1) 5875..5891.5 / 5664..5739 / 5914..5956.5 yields 0.05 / 20.8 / 20.2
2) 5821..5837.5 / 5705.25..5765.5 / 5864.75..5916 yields -0.06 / 21.2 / 20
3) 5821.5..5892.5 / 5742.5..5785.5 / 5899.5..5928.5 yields 0.02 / 20.4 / 21.4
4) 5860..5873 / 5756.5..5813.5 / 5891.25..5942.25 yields -0.03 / 20.8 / 20.5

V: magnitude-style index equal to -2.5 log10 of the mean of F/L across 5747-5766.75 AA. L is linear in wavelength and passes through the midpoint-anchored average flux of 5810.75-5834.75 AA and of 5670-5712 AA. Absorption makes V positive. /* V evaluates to 0.000 mag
